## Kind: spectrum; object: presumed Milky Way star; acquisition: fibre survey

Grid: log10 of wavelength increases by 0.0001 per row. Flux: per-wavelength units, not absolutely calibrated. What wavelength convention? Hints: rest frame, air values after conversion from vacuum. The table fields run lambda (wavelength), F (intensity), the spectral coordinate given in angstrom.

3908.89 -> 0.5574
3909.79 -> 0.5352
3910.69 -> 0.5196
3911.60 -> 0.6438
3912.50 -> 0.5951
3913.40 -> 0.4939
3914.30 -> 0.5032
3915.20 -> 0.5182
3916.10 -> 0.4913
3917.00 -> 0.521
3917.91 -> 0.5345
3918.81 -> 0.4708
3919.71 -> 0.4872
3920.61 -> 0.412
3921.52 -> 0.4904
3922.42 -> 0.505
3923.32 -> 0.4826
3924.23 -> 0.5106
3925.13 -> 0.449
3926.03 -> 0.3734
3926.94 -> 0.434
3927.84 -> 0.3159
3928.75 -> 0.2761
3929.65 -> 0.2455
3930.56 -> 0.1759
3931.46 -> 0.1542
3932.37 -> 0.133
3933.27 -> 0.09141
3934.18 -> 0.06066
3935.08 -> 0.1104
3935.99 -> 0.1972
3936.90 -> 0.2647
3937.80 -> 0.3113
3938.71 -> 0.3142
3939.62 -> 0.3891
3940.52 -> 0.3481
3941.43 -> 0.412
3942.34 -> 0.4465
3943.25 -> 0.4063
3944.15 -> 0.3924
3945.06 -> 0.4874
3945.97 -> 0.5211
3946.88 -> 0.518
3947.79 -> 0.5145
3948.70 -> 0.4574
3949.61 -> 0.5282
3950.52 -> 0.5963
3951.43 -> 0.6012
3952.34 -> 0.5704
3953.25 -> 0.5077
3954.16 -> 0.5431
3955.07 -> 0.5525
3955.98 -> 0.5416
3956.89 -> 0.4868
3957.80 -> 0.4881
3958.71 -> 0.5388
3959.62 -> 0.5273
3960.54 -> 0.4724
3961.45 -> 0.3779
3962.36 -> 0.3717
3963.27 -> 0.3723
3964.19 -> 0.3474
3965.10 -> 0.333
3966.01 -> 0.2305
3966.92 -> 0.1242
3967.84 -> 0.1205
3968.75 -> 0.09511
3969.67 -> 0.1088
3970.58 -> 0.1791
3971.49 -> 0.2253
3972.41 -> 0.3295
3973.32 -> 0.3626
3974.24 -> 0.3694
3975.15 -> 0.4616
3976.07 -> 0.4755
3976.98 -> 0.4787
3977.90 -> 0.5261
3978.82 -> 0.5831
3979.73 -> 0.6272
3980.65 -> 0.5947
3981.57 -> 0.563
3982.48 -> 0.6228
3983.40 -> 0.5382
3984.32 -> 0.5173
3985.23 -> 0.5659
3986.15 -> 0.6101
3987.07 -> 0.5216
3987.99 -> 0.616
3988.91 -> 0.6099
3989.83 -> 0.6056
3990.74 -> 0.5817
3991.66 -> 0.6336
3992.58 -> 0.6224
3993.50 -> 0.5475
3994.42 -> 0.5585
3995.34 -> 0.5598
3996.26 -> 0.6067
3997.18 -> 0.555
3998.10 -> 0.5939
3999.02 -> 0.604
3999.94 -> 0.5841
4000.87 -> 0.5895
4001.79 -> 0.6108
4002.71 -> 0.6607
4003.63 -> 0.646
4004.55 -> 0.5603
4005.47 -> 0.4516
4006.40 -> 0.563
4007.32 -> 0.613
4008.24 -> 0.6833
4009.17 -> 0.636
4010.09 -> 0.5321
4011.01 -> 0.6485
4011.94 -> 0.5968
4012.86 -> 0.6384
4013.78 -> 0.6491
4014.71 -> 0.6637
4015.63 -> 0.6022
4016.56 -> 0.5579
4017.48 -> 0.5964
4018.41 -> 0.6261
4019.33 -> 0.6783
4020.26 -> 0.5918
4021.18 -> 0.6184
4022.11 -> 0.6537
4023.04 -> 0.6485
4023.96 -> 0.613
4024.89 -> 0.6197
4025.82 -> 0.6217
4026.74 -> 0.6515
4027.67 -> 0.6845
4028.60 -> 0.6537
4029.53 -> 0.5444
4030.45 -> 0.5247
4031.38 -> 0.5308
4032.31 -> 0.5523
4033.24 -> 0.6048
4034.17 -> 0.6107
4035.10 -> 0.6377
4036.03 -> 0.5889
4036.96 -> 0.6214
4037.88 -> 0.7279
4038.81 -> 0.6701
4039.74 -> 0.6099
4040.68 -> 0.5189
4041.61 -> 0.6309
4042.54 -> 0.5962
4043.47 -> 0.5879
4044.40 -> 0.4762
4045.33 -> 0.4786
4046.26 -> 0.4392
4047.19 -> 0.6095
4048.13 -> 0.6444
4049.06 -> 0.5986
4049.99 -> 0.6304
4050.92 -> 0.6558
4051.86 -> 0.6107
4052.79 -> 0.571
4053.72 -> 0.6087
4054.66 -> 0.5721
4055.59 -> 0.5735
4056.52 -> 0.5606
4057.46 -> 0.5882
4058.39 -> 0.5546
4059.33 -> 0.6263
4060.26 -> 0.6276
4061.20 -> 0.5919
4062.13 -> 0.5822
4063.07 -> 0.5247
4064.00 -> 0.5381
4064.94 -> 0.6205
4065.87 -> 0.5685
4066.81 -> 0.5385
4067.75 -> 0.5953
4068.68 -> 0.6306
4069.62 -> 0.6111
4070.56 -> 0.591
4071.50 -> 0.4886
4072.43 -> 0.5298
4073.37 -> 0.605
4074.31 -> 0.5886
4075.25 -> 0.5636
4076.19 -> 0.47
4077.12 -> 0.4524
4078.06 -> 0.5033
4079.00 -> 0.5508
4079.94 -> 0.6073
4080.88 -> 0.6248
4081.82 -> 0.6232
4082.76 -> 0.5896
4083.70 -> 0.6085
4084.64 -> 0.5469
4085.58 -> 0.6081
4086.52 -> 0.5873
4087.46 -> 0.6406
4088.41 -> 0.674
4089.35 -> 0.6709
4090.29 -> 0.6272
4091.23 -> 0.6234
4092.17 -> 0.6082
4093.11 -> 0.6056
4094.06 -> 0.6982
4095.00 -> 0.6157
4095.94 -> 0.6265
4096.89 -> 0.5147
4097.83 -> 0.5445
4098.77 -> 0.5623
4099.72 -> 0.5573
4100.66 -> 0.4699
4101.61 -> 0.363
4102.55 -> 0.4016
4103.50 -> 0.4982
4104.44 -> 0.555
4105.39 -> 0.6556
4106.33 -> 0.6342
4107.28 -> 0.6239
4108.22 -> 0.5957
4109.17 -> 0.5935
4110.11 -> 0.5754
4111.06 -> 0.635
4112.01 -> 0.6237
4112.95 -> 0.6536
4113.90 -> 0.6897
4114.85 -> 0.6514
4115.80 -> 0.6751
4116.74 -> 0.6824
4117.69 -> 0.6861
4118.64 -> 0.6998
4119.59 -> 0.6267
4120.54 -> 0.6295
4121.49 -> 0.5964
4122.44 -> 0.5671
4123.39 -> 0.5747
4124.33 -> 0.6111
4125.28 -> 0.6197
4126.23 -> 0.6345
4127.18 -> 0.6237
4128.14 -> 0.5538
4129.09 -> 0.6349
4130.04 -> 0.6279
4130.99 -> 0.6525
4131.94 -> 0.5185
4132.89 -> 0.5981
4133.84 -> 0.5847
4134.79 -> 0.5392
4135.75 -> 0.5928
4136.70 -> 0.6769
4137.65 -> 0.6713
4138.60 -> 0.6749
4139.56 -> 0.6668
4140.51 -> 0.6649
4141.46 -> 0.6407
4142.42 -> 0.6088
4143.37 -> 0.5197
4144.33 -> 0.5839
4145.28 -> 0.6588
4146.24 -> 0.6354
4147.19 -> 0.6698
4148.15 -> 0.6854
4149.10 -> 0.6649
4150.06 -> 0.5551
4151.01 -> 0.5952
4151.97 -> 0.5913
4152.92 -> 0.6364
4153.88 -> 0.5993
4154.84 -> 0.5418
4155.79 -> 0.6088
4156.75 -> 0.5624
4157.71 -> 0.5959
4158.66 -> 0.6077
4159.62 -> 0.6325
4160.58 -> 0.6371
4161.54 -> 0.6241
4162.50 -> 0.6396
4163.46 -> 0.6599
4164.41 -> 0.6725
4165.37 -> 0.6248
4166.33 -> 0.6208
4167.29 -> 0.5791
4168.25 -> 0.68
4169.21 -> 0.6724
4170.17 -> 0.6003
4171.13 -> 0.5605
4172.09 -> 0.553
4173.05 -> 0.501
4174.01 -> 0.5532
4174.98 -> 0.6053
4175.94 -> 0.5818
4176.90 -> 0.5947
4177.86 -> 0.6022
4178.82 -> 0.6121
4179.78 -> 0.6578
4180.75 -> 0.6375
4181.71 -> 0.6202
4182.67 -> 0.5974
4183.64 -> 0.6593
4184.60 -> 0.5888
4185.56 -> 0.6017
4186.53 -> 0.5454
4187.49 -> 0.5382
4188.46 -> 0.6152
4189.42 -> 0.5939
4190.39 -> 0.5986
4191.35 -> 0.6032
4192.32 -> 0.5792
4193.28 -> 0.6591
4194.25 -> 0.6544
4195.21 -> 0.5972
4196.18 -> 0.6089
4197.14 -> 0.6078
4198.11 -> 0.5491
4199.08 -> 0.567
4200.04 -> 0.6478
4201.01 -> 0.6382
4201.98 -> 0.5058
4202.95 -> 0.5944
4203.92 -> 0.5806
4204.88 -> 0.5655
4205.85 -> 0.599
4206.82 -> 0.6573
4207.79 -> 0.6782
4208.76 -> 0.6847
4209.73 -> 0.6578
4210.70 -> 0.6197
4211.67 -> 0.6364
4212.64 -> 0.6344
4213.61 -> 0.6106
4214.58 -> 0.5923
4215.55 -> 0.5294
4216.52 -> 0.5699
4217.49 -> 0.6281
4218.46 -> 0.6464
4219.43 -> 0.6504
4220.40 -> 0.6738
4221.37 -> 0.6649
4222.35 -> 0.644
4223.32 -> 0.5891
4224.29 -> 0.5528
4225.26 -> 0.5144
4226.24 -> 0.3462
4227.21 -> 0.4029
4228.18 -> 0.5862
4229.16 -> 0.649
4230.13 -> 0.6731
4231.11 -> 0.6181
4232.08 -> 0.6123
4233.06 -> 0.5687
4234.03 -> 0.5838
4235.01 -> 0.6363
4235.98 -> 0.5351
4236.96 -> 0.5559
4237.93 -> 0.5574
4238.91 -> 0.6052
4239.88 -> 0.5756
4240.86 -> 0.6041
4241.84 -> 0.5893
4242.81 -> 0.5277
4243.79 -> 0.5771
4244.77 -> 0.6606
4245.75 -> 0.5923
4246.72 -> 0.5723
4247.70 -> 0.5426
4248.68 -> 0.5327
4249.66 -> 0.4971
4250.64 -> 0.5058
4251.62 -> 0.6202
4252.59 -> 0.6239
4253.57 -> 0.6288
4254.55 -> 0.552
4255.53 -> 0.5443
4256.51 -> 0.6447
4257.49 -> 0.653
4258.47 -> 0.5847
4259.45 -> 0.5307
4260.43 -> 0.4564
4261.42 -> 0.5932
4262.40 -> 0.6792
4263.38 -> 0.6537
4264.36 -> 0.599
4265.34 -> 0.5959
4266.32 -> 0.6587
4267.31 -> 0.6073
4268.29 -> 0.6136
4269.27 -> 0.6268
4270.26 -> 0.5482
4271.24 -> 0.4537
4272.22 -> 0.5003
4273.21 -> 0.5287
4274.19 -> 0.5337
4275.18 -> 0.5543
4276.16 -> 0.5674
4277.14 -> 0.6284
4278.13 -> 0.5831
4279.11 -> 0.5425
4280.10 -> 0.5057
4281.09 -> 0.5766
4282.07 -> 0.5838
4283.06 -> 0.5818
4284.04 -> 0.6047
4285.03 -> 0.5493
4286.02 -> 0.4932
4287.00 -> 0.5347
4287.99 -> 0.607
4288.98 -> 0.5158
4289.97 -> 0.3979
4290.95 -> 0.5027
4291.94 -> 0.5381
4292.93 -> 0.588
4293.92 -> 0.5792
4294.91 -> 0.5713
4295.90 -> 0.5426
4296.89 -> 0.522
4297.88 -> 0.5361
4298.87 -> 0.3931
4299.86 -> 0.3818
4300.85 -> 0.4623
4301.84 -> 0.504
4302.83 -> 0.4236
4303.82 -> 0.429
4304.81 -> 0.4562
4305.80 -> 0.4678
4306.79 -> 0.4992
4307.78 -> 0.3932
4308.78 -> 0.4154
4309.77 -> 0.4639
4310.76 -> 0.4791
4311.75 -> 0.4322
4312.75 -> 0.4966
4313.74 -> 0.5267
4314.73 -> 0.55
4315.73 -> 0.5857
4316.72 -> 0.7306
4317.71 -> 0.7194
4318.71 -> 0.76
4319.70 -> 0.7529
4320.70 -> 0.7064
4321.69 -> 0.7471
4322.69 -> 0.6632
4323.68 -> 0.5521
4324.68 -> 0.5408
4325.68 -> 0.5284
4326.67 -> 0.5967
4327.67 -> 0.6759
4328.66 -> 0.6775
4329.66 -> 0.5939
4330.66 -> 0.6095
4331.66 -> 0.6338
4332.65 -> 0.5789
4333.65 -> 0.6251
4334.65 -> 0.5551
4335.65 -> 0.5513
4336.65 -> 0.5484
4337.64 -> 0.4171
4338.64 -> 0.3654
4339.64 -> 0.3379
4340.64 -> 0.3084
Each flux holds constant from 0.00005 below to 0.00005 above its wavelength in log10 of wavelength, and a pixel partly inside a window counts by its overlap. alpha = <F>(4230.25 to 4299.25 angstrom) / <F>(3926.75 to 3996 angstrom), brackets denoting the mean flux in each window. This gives 1.35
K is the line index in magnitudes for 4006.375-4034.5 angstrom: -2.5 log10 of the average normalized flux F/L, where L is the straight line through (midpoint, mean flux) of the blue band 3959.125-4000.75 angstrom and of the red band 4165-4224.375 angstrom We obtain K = -0.24 mag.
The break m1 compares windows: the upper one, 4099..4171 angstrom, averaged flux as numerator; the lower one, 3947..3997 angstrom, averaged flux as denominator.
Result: 1.29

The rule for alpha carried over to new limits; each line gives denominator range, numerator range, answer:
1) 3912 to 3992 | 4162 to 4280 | 1.39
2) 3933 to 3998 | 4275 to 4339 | 1.24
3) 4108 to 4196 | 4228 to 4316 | 0.89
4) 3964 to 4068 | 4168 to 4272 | 1.07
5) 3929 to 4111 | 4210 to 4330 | 1.07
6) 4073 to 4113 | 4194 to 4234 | 1.03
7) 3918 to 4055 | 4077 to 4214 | 1.21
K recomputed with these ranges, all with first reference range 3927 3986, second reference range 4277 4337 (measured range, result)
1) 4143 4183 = -0.245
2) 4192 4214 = -0.212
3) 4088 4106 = -0.245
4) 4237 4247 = -0.121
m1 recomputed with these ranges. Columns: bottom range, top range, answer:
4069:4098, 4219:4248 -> 0.99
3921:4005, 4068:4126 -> 1.34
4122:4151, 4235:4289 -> 0.93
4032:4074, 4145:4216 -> 1.04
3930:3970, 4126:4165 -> 1.68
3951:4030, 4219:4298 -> 1.08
